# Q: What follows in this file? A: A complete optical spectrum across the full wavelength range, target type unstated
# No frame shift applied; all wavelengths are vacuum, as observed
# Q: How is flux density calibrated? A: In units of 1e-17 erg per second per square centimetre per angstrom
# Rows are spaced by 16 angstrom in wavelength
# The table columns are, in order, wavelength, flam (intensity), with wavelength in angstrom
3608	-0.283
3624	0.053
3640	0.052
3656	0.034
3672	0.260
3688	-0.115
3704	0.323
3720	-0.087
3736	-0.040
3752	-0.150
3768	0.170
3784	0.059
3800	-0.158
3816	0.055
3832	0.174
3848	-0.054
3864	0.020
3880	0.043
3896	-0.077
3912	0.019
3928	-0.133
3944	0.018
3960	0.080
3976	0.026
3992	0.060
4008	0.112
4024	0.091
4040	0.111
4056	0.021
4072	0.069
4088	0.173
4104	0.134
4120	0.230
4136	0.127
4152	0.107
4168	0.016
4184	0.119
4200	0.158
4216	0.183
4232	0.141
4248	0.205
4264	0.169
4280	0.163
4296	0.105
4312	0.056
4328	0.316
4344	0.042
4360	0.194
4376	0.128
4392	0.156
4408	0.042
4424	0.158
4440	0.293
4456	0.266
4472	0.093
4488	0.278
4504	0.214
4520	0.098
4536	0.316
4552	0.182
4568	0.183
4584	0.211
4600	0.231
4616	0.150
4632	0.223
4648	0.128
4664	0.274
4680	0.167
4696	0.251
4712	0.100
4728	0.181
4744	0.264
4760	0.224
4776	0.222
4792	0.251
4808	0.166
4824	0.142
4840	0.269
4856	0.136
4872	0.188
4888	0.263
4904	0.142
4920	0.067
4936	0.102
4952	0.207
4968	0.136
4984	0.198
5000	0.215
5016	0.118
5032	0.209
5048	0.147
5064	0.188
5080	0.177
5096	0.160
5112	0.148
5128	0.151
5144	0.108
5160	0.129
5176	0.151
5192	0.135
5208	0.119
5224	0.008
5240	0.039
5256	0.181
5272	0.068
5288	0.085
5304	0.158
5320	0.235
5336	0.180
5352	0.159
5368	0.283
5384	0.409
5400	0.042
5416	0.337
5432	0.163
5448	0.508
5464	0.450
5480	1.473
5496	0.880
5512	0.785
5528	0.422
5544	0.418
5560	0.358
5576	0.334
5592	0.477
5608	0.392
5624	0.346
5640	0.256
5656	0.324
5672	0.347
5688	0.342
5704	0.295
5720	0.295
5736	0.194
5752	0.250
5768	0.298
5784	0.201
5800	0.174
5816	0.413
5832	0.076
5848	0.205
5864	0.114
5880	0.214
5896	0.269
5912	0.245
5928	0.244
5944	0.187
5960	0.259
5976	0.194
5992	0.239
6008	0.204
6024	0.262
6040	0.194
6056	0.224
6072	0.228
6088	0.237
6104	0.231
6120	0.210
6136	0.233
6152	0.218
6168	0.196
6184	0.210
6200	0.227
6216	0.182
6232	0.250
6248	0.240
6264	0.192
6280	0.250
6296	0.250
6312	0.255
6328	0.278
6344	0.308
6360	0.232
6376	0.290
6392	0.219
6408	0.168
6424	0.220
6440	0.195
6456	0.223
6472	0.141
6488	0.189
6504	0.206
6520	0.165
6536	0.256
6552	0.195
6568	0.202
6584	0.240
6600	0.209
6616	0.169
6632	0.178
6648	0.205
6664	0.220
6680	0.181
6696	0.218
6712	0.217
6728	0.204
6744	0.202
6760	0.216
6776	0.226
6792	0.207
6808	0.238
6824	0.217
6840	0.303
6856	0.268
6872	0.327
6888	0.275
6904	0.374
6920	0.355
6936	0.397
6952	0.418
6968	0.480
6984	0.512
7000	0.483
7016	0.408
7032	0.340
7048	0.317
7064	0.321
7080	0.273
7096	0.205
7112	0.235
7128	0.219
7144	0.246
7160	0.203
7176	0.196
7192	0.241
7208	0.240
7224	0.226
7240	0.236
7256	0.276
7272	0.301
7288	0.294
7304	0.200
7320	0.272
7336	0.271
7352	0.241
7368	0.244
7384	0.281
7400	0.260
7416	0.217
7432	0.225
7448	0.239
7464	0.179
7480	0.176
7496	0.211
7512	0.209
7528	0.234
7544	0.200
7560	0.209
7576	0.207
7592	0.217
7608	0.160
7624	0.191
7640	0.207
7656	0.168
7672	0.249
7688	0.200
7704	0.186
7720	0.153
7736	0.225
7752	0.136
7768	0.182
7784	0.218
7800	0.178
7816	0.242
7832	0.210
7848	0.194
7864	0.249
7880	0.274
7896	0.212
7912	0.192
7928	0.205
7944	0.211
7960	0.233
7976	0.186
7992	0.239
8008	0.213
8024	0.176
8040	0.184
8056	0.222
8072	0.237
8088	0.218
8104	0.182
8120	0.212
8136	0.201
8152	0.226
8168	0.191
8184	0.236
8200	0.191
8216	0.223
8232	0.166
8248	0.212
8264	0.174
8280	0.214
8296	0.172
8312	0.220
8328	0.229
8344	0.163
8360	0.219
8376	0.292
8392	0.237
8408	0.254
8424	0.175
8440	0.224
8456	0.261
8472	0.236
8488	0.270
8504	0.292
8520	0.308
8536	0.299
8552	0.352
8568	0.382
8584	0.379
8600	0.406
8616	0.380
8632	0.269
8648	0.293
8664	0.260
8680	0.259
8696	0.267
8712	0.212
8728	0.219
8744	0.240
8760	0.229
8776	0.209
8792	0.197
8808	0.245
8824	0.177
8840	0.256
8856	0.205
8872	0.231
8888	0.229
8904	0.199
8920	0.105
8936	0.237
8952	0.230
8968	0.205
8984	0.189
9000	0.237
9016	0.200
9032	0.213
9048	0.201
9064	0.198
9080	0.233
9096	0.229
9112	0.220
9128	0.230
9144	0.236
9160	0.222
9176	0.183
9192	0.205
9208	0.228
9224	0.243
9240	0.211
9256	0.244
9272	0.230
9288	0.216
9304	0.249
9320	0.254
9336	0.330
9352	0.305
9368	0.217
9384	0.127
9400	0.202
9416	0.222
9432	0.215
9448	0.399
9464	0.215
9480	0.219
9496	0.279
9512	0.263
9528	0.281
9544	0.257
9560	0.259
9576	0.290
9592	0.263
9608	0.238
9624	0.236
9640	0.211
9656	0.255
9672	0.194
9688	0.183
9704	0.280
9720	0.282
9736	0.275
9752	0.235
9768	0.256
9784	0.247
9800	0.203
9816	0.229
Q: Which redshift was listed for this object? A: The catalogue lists 3.50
